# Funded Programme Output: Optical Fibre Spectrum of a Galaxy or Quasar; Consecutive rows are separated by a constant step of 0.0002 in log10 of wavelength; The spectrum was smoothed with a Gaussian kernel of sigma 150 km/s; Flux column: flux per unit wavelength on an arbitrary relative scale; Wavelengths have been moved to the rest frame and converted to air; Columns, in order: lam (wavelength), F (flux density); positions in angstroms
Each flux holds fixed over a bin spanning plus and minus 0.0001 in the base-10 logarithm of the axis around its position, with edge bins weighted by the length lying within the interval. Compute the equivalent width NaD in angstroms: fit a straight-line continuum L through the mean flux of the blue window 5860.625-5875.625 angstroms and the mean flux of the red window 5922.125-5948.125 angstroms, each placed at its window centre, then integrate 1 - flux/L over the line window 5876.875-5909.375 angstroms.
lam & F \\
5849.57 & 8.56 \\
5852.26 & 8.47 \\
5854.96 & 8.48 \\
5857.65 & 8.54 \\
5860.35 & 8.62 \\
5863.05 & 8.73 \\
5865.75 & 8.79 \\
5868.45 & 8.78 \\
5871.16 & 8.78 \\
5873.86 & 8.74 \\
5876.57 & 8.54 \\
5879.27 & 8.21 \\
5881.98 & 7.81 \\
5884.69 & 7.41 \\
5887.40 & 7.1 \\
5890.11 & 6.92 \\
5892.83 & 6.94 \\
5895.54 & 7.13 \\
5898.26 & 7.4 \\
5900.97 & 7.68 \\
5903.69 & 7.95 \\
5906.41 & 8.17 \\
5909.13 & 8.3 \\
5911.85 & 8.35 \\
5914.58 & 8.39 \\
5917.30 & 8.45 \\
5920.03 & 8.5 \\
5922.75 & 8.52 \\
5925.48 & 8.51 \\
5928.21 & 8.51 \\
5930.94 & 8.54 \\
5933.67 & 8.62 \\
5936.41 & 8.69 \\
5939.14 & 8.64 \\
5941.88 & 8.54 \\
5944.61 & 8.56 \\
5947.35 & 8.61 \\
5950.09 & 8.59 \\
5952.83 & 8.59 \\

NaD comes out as 4.1 angstroms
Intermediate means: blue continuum 8.74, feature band 7.59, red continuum 8.57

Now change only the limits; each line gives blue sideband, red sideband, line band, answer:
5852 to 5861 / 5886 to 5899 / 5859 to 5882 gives -1.8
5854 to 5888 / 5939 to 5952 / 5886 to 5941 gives 2.8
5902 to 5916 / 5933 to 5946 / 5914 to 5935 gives -0.2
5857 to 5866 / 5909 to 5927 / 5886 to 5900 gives 2.3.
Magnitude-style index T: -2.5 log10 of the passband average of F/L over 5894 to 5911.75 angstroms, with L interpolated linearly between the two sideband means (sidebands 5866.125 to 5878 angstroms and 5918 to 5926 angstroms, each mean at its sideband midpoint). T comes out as 0.10 mag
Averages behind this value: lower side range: 8.71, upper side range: 8.51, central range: 7.81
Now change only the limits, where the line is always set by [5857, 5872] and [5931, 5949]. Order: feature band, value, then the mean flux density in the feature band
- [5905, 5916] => 0.04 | 8.3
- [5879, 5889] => 0.15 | 7.55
